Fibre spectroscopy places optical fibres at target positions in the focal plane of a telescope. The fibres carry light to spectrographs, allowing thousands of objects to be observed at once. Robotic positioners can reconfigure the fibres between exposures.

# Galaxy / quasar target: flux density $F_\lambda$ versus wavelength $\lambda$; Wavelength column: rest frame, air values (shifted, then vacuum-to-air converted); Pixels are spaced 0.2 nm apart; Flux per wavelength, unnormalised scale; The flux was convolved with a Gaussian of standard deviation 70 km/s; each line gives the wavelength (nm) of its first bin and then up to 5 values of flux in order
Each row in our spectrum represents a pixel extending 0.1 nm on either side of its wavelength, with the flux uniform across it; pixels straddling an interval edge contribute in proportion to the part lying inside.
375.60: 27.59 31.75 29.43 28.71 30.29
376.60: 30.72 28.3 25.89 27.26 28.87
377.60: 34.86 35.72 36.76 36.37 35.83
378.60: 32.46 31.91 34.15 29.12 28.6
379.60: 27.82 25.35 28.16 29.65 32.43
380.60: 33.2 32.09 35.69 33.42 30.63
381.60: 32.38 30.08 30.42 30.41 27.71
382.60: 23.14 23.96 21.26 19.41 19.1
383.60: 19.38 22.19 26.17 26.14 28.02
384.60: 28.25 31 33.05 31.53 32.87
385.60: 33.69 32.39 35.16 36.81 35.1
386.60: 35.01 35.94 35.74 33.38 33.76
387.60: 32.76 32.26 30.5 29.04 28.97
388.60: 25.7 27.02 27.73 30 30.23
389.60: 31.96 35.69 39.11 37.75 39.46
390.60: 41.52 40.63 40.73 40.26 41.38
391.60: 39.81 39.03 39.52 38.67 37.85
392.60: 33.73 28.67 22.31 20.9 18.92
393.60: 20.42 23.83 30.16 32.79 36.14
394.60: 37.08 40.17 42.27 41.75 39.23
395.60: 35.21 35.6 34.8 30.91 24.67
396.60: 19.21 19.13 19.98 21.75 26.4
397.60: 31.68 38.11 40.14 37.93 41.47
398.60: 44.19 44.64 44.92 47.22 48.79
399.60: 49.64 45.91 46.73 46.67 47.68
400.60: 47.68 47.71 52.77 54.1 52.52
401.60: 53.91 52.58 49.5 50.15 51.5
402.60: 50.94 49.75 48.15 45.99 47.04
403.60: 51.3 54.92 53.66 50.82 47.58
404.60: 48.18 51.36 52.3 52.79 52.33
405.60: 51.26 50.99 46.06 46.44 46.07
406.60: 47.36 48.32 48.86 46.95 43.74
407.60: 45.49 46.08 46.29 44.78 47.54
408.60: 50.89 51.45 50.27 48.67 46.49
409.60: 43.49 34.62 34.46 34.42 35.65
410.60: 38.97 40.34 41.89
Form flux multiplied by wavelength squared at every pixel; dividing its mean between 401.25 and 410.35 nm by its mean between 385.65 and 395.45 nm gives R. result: 1.5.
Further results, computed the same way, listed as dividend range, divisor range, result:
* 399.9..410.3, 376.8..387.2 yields 1.79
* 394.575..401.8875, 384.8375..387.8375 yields 1.26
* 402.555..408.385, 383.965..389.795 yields 1.70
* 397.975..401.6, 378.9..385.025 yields 1.84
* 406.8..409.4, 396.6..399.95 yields 1.34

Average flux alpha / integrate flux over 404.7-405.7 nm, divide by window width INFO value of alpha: 52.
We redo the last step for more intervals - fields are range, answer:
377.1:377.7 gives 30.3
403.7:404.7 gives 51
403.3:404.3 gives 51.5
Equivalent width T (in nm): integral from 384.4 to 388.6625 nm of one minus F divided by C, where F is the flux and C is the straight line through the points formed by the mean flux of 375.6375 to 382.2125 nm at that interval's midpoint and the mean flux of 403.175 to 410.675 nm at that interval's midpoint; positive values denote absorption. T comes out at 0.355 nm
